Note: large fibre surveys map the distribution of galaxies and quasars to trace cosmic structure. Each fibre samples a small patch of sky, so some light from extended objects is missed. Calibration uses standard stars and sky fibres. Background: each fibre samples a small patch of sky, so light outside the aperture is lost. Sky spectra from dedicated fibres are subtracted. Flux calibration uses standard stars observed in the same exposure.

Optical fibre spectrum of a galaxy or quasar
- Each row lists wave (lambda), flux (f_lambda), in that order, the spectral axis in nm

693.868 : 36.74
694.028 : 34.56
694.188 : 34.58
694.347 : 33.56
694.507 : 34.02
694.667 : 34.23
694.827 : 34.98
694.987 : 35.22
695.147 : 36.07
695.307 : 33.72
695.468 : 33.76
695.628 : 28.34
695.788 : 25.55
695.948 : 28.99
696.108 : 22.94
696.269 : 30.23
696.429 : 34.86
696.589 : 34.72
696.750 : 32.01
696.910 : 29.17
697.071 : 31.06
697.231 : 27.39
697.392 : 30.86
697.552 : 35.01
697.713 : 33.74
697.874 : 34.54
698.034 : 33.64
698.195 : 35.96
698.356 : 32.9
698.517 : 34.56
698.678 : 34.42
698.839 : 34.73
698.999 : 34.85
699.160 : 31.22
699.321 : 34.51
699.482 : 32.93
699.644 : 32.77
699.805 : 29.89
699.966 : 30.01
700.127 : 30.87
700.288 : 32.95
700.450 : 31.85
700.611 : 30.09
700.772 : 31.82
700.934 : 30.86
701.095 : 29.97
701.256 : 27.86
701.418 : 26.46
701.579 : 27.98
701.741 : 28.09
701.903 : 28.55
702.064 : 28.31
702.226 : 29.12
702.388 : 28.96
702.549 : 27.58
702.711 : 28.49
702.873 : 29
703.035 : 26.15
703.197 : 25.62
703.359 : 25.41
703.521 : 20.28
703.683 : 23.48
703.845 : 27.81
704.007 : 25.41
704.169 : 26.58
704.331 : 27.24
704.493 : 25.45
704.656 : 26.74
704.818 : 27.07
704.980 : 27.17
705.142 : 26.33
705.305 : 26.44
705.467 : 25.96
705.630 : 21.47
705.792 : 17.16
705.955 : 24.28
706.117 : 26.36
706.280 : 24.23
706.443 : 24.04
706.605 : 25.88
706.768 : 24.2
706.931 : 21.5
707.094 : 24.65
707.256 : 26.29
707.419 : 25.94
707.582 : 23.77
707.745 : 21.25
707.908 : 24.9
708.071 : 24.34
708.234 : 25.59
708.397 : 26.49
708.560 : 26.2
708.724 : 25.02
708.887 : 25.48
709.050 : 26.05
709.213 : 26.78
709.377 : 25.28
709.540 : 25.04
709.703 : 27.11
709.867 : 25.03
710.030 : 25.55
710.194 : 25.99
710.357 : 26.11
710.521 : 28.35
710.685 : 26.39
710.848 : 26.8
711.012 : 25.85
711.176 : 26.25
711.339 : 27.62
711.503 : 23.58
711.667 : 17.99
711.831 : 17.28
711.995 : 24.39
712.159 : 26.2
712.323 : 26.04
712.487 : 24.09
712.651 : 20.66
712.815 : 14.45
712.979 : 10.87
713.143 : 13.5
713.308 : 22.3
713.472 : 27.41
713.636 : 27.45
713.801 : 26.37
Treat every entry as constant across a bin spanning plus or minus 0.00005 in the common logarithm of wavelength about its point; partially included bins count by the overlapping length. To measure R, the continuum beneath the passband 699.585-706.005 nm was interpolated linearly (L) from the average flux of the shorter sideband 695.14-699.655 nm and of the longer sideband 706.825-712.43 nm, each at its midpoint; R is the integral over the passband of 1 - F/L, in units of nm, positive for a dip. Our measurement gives 0.364 nm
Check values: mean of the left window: 32.2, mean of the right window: 25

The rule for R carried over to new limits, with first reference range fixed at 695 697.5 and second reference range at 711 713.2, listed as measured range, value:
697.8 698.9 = -0.18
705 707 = 0.07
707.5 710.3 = -0.25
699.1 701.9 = -0.22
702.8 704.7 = 0.04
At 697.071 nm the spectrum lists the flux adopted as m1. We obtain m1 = 31.06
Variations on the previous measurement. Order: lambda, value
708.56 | 26.2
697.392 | 30.86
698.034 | 33.64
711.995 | 24.39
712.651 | 20.66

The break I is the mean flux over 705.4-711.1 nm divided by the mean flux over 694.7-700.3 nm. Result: 0.77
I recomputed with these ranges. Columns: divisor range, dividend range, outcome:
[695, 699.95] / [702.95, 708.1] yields 0.77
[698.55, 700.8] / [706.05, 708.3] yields 0.76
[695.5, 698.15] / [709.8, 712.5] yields 0.81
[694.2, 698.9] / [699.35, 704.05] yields 0.88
